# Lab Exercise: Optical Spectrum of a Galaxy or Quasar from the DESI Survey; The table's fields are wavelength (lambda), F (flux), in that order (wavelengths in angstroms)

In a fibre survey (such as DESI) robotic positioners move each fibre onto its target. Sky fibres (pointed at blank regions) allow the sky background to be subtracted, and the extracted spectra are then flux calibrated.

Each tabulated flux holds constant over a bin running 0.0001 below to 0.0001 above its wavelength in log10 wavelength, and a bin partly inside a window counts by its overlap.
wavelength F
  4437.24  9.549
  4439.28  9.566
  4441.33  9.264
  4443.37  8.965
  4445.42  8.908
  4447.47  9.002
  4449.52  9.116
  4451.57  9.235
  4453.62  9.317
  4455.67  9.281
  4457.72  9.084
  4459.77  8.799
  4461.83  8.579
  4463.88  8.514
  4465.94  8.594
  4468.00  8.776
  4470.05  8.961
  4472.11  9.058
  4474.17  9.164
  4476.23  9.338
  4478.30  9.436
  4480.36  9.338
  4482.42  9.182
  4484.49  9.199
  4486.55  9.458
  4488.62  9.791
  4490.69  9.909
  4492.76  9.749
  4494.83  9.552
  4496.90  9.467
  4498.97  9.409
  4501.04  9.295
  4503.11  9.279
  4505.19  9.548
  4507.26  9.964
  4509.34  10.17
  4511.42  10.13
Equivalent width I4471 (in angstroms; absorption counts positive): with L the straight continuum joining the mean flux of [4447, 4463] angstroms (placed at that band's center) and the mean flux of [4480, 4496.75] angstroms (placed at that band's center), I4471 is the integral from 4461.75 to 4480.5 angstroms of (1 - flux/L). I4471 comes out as 0.6 angstroms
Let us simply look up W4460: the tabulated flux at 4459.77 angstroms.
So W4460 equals 8.799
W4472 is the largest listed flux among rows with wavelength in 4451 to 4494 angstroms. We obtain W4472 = 9.909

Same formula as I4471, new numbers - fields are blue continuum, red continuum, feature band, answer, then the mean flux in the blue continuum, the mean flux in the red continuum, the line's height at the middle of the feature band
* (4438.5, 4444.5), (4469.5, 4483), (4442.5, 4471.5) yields 0.9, 9.24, 9.22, 9.23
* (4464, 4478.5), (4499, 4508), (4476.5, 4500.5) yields -0.6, 8.99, 9.5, 9.26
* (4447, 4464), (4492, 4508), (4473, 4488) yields 0.0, 9.02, 9.52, 9.3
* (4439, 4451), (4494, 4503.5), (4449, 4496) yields 0.4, 9.11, 9.41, 9.26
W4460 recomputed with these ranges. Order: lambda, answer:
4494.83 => 9.552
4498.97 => 9.409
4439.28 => 9.566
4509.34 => 10.17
